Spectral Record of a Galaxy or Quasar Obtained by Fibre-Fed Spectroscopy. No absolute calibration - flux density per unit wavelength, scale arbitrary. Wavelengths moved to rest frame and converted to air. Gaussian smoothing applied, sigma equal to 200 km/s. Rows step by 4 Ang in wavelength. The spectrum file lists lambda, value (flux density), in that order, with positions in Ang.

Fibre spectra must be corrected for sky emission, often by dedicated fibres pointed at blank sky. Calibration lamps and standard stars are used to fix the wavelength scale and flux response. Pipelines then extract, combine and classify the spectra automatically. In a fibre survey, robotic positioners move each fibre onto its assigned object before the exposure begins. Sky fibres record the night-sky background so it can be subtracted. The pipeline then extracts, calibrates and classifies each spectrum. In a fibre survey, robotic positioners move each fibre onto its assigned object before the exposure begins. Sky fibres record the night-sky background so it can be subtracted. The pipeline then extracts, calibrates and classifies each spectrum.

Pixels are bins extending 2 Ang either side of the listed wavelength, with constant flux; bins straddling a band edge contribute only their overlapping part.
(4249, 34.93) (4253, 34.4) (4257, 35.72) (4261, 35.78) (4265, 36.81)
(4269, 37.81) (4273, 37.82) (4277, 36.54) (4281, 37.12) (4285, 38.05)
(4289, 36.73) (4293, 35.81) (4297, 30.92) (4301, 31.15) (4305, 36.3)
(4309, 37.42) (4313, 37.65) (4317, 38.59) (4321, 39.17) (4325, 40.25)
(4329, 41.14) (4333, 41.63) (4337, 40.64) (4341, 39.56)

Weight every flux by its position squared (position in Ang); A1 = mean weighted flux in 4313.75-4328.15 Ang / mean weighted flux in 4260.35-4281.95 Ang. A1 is 1.09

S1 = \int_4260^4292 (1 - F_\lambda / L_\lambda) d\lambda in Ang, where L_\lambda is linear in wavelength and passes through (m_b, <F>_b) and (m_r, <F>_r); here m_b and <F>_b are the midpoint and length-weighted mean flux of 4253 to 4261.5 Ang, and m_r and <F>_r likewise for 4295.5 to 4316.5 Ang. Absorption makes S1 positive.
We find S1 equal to -1.6 Ang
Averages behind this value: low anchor 35.4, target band 37.1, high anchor 35.1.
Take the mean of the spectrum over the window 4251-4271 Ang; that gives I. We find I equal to 36.1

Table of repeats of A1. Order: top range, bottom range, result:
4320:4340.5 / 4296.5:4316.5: 1.16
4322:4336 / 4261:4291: 1.13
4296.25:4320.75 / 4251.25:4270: 1.02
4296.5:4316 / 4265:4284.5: 0.96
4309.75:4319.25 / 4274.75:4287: 1.04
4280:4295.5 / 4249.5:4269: 1.04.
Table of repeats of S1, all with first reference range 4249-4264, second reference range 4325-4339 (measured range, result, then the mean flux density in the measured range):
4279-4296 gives 0.5 Ang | 36.6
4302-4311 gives 0.7 Ang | 36.2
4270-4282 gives -0.1 Ang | 37.2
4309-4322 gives 0.5 Ang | 38.3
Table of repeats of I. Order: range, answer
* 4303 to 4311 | 36.9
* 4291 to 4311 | 34.3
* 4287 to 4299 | 34.5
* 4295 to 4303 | 31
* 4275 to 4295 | 36.8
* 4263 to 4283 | 37.2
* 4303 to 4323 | 37.8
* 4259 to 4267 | 36.3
